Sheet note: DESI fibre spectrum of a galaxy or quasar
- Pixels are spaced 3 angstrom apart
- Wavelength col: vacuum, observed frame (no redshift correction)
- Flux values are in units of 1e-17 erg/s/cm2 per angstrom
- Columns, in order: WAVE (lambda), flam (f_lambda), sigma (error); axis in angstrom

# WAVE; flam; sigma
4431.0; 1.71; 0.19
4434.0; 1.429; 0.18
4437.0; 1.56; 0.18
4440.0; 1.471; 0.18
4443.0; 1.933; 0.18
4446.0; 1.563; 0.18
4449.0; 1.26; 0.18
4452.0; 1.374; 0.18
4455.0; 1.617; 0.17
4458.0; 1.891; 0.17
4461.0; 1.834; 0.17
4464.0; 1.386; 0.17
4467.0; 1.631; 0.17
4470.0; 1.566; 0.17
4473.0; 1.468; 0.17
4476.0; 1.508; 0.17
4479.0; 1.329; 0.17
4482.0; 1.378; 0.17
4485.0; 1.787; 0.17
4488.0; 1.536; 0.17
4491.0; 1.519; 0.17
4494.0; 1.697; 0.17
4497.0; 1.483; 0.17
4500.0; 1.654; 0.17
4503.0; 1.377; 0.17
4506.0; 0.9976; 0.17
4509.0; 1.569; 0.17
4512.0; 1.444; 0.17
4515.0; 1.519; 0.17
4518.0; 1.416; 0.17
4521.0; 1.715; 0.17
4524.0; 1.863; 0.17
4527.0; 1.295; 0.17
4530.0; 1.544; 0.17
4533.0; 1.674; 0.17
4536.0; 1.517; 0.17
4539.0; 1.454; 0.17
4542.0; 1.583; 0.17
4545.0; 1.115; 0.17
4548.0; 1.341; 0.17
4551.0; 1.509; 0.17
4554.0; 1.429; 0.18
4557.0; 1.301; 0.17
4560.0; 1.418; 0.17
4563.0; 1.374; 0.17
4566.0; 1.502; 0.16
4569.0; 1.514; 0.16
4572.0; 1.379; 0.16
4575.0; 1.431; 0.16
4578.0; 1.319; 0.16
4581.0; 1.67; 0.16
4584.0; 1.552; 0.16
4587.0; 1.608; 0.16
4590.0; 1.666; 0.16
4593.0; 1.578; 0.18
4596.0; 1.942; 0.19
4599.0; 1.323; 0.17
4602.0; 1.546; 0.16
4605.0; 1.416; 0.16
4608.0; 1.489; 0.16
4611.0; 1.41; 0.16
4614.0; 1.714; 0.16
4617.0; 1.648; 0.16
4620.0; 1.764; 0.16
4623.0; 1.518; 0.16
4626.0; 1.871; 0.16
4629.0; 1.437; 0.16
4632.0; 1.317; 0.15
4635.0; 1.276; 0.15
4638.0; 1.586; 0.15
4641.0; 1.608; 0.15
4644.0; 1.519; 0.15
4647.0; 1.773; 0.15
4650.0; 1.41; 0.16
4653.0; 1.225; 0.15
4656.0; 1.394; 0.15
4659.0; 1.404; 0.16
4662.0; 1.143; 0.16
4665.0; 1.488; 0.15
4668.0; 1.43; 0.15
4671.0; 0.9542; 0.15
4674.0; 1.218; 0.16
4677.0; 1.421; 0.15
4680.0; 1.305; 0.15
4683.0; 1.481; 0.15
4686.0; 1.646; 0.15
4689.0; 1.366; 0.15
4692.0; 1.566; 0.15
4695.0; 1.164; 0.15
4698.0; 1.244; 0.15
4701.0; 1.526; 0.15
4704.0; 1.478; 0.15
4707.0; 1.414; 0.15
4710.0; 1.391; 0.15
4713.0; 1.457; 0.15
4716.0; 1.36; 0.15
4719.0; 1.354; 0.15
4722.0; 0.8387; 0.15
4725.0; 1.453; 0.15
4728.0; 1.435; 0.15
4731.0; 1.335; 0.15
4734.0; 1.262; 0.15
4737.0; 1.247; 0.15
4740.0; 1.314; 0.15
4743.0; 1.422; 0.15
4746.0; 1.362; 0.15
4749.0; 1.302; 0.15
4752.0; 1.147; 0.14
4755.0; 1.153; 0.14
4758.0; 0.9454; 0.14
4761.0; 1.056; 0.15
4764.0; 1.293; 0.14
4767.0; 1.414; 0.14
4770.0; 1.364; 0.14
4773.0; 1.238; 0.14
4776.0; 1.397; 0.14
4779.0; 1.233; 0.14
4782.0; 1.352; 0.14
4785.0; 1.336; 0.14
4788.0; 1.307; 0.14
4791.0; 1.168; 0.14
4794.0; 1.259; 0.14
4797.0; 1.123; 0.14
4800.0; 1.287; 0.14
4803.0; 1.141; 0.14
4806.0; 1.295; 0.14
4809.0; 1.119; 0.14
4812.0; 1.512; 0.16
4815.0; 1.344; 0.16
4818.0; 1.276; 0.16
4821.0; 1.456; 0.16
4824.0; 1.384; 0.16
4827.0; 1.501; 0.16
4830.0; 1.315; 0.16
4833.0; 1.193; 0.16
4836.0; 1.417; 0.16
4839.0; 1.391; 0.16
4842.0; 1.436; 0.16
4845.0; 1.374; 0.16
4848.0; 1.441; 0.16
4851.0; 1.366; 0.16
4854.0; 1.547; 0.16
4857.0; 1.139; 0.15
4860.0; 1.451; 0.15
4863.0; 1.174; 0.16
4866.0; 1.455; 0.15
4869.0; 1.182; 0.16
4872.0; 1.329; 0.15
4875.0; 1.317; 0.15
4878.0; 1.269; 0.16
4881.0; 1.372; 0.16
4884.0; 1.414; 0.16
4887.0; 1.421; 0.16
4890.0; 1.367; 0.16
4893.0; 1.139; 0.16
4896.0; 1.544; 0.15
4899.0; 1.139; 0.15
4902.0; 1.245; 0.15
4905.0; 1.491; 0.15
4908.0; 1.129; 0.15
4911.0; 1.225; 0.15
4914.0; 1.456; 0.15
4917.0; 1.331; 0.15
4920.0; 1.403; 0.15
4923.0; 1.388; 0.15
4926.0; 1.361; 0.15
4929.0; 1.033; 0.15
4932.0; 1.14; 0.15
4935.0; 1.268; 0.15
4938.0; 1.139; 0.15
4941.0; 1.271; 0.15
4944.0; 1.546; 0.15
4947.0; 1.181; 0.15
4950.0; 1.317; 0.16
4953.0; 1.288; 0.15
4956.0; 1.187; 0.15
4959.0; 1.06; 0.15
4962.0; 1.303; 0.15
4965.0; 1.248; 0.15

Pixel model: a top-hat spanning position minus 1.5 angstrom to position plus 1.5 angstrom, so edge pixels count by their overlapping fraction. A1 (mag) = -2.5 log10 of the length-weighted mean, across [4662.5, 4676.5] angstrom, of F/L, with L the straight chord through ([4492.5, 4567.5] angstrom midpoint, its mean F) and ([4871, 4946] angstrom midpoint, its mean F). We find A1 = 0.11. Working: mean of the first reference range 1.47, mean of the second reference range 1.31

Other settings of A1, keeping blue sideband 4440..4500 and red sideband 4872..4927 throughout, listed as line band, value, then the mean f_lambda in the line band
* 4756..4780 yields 0.13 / 1.24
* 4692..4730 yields 0.07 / 1.35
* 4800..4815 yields 0.09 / 1.28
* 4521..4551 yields 0.02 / 1.5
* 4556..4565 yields 0.11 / 1.38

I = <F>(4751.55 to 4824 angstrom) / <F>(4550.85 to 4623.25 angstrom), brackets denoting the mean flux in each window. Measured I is 0.83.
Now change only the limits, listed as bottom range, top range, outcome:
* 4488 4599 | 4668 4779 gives 0.88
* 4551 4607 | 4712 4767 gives 0.84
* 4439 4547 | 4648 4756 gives 0.88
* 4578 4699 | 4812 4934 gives 0.90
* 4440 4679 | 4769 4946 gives 0.88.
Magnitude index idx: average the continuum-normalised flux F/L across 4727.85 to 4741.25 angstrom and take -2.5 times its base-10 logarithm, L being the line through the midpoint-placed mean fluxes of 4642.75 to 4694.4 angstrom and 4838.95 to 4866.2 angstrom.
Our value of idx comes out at 0.06 mag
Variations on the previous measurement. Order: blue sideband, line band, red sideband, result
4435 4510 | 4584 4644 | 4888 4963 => -0.078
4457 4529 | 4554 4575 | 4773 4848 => 0.051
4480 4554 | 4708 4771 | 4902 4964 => 0.079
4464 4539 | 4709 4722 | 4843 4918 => 0.068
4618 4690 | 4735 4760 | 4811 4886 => 0.140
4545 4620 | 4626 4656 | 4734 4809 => -0.040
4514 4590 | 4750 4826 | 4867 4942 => 0.076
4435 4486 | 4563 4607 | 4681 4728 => -0.041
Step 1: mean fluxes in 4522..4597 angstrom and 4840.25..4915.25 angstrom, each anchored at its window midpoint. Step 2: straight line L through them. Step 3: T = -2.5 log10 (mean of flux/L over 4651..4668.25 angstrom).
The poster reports 0.08 mag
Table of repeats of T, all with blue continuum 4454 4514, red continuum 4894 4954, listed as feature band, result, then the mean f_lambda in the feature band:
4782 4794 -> 0.07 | 1.28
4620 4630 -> -0.13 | 1.64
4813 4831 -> -0.03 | 1.38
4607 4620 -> -0.09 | 1.59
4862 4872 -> 0.03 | 1.28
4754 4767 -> 0.20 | 1.15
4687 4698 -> 0.05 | 1.36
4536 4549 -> 0.08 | 1.39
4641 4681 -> 0.05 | 1.37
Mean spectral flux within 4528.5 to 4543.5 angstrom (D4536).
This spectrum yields 1.55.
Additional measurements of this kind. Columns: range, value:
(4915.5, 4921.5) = 1.37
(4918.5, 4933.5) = 1.27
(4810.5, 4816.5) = 1.43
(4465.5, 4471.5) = 1.6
